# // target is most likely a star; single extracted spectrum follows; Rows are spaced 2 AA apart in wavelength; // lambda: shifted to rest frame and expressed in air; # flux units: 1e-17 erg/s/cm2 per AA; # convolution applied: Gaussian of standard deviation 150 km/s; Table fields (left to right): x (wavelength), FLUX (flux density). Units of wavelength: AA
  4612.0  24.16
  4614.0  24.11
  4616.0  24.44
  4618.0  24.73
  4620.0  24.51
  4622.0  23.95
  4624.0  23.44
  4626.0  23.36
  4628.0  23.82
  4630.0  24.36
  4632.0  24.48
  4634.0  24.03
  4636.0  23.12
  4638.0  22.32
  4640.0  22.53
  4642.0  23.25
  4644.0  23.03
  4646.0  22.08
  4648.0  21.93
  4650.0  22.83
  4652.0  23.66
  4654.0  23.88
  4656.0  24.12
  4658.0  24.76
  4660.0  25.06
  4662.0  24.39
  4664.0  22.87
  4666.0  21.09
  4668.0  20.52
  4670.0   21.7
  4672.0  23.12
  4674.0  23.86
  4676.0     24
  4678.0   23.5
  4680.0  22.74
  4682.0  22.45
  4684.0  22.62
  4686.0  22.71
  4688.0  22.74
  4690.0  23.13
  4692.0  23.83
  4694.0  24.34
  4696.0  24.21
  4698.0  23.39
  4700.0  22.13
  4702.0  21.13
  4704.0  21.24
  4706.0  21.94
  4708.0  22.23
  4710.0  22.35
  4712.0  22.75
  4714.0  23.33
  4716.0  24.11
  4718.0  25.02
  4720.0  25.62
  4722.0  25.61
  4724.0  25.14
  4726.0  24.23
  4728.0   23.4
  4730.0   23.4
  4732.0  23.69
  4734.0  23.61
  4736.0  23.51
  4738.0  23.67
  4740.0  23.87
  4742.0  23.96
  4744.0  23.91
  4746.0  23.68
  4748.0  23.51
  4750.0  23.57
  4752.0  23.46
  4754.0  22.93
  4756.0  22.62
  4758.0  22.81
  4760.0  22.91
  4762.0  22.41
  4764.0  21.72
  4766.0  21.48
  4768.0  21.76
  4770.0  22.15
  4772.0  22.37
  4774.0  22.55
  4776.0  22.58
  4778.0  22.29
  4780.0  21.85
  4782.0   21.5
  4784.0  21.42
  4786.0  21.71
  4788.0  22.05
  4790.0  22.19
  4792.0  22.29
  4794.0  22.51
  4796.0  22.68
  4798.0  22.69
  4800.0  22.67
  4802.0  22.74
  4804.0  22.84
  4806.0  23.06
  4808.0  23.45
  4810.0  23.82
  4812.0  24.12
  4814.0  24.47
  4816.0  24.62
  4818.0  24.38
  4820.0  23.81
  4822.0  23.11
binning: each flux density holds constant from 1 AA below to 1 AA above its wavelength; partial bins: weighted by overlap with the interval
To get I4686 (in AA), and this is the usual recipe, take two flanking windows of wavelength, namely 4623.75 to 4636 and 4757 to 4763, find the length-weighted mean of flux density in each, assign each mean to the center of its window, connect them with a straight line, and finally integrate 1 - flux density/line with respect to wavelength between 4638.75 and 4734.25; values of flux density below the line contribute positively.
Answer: 0.6 AA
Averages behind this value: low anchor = 23.9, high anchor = 22.7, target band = 23.2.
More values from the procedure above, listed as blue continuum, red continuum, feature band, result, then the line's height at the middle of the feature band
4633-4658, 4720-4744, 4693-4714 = 1.02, 23.8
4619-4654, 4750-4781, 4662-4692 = 0.41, 23.1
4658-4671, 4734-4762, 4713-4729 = -0.95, 23.2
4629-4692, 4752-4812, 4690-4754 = -2.06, 22.8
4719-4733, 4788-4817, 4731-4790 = 2.76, 23.8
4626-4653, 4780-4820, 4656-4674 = 0.07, 23.1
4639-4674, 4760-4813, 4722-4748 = -1.42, 22.7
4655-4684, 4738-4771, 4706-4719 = -0.09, 23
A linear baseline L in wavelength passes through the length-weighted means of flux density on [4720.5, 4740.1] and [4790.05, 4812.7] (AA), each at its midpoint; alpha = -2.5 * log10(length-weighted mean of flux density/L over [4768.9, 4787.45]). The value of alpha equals 0.06 mag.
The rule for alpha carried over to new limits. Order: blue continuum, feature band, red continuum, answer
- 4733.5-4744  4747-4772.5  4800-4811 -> 0.045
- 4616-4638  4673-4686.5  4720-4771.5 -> 0.025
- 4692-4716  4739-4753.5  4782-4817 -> -0.041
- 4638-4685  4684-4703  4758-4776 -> -0.012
